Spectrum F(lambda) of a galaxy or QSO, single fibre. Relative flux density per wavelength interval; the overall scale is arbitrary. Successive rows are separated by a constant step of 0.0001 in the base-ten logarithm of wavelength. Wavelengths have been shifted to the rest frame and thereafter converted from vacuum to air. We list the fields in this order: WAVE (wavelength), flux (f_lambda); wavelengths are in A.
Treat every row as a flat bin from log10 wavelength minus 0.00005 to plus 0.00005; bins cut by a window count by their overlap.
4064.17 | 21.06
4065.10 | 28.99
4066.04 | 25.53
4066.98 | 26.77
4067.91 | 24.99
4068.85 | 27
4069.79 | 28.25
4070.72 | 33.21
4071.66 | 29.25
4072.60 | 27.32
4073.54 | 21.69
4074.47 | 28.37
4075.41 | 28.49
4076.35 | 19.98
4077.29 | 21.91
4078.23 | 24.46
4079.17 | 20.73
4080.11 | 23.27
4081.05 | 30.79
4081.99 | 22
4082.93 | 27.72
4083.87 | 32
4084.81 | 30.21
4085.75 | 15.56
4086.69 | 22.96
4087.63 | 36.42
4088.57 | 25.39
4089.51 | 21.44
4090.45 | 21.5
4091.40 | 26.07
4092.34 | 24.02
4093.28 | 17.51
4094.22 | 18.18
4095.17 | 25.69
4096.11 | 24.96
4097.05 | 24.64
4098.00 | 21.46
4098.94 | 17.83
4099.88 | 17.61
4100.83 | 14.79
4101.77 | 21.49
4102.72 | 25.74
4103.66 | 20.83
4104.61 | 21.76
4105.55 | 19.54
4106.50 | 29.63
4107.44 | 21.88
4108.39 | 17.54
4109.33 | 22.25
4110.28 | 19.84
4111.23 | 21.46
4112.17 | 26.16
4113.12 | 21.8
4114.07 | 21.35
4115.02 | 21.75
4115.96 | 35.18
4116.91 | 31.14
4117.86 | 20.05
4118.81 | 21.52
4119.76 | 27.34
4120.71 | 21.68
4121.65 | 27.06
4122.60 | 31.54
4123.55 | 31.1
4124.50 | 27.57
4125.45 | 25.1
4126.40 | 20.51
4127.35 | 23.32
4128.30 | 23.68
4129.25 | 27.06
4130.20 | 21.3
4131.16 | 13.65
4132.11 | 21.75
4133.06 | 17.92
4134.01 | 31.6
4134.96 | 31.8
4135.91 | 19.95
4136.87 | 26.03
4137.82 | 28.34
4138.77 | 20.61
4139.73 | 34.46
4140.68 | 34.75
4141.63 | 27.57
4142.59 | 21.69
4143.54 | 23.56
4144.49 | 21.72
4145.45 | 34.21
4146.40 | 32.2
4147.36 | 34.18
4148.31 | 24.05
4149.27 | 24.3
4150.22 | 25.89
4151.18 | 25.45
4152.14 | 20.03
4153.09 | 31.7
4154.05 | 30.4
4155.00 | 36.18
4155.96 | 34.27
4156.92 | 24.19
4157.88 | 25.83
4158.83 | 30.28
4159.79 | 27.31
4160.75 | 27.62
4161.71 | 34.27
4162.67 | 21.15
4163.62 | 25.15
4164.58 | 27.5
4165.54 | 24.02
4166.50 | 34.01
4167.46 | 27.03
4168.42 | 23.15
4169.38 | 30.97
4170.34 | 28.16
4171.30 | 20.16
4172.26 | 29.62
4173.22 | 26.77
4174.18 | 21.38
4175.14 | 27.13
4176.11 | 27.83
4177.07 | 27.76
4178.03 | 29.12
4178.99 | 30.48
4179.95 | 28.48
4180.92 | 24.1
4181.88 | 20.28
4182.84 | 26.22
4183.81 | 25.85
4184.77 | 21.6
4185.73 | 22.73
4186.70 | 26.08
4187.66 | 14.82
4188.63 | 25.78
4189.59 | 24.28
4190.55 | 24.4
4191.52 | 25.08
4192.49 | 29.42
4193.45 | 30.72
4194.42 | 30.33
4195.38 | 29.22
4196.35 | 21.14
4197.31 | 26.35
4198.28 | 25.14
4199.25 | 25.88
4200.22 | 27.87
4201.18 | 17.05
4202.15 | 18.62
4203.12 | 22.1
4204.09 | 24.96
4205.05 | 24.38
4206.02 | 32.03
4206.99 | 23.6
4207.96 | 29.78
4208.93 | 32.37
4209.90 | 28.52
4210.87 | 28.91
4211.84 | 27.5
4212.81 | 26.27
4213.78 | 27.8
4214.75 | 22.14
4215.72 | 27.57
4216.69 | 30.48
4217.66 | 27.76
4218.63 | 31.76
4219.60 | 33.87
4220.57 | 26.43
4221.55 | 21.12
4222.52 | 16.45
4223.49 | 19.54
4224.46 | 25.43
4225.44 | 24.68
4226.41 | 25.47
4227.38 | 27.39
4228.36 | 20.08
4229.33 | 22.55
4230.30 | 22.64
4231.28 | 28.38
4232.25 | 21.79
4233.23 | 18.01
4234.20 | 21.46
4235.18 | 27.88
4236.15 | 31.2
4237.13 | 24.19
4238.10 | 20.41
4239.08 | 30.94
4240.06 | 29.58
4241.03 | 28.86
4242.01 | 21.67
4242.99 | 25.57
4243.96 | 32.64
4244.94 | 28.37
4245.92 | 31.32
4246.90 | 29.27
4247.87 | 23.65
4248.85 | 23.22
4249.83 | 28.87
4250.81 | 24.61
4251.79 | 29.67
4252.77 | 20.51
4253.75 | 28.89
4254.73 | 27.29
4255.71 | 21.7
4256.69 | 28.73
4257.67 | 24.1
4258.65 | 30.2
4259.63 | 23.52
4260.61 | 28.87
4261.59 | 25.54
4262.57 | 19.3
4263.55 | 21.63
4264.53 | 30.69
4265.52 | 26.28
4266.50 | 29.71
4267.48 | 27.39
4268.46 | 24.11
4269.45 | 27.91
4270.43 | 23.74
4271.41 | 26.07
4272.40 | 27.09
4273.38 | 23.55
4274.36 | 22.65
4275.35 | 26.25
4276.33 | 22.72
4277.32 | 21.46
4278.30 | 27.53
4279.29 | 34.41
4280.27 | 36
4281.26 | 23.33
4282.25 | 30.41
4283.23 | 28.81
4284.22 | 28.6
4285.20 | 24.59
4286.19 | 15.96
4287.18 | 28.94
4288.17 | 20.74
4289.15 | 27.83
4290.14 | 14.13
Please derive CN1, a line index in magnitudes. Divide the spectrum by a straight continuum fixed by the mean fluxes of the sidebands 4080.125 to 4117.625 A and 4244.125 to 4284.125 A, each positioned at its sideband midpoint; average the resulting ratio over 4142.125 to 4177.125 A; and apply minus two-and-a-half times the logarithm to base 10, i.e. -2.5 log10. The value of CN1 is -0.11 mag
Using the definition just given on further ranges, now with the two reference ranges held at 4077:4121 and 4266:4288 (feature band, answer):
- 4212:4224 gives -0.03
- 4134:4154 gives -0.13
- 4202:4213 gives -0.07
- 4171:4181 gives -0.09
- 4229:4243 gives 0.03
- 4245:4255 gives -0.04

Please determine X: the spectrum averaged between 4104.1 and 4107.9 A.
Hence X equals 23.2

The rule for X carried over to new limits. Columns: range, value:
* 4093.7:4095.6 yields 21.7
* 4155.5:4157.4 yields 29.1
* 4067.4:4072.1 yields 28.5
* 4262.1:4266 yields 24.5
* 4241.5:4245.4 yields 27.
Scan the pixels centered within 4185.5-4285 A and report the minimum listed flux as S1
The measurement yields 14.82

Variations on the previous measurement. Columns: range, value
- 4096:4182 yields 13.65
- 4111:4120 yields 20.05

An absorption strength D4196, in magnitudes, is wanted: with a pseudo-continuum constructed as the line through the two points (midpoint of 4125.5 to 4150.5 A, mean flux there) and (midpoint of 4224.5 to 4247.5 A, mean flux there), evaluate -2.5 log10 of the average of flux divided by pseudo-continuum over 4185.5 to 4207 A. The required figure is 0.04 mag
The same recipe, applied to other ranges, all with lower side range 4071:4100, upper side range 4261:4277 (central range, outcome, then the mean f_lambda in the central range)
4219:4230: 0.05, 24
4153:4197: -0.08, 26.8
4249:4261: -0.05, 26.3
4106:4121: 0.03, 23.8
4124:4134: 0.09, 22.6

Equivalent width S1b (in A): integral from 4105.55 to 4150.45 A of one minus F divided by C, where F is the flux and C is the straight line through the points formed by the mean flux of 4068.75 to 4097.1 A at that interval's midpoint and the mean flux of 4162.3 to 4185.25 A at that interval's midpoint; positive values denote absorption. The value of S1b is 0.8 A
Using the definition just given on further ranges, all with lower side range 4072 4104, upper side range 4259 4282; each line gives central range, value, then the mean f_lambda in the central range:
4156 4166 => -0.98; 27.1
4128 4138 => 0.20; 23.8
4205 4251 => -1.23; 26.2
